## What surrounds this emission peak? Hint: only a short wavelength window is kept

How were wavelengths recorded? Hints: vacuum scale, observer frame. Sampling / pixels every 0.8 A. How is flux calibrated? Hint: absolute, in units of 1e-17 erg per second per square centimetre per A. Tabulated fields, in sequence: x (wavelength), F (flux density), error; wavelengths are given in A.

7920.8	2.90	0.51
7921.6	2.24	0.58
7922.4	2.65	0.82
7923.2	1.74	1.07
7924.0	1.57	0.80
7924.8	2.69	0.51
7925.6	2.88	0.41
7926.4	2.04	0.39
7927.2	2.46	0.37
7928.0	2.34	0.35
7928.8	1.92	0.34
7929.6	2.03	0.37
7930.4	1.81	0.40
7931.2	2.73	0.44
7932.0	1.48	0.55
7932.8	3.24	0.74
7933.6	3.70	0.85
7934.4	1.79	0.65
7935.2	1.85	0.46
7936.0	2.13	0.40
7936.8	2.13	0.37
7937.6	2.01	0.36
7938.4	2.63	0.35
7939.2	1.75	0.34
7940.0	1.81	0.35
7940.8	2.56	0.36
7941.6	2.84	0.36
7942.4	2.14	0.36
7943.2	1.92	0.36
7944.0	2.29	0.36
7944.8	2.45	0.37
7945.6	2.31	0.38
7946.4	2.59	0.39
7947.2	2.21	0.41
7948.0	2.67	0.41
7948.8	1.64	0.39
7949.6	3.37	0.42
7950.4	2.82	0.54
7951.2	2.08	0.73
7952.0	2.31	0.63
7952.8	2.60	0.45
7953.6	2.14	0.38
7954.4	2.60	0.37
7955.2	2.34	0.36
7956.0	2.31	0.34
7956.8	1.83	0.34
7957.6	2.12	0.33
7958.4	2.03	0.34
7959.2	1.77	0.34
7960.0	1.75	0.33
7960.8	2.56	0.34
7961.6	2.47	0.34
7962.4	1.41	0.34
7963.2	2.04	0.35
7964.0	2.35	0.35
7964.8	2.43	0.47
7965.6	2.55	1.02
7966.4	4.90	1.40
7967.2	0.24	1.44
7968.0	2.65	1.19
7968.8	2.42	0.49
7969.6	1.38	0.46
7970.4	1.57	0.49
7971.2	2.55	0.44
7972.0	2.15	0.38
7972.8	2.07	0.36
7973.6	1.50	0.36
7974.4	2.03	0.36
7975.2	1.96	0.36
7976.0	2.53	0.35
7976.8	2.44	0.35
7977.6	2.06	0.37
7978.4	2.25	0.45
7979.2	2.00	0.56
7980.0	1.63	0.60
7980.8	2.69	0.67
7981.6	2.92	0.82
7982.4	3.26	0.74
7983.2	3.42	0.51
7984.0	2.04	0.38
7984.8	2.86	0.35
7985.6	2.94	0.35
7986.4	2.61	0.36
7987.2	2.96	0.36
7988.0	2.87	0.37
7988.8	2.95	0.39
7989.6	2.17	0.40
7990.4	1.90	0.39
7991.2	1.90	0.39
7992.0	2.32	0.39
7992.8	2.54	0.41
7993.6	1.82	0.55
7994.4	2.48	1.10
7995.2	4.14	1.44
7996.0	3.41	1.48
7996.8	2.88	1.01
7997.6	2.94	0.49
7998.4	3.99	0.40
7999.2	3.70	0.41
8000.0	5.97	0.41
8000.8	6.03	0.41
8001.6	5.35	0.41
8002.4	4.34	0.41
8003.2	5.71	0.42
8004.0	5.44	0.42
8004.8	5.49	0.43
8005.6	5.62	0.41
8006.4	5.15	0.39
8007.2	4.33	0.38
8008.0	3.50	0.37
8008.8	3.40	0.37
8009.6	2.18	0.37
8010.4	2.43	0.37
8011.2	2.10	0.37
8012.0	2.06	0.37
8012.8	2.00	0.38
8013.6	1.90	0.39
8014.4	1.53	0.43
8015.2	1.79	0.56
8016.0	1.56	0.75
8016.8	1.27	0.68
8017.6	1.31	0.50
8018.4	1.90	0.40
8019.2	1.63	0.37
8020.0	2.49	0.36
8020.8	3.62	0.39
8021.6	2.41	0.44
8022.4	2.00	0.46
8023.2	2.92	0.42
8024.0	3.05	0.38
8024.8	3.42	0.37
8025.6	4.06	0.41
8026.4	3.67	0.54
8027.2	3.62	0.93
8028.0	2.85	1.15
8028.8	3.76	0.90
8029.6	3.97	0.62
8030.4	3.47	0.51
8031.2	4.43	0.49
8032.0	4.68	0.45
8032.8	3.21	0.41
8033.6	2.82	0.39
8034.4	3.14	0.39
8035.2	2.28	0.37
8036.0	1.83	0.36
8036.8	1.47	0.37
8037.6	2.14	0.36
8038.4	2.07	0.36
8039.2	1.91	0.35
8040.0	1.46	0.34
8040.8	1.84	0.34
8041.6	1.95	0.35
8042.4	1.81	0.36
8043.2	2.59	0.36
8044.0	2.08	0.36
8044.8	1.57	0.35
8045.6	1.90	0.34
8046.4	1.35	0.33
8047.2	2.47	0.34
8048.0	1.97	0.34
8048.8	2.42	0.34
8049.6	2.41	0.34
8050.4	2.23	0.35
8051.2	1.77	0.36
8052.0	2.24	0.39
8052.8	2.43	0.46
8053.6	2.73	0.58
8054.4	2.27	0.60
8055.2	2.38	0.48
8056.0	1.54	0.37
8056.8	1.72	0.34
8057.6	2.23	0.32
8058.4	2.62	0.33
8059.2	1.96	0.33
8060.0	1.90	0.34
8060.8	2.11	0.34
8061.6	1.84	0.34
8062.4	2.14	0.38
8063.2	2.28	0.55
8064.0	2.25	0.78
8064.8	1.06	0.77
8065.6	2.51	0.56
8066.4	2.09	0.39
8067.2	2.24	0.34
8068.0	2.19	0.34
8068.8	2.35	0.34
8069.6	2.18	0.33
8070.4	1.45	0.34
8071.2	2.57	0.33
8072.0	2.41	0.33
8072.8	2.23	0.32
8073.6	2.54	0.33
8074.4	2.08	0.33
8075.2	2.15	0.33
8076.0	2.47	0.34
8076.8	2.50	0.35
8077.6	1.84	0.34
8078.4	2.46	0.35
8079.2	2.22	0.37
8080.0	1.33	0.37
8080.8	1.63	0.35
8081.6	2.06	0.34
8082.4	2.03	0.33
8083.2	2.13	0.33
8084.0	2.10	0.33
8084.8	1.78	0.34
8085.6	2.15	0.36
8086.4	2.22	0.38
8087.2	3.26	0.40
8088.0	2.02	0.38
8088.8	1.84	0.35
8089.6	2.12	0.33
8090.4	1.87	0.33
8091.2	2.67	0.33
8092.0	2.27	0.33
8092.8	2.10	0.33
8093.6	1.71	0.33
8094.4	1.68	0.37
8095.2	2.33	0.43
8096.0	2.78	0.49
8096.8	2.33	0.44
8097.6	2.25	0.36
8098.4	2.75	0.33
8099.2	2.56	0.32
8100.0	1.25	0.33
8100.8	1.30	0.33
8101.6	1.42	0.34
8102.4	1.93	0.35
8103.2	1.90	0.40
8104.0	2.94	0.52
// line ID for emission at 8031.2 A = [N II]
